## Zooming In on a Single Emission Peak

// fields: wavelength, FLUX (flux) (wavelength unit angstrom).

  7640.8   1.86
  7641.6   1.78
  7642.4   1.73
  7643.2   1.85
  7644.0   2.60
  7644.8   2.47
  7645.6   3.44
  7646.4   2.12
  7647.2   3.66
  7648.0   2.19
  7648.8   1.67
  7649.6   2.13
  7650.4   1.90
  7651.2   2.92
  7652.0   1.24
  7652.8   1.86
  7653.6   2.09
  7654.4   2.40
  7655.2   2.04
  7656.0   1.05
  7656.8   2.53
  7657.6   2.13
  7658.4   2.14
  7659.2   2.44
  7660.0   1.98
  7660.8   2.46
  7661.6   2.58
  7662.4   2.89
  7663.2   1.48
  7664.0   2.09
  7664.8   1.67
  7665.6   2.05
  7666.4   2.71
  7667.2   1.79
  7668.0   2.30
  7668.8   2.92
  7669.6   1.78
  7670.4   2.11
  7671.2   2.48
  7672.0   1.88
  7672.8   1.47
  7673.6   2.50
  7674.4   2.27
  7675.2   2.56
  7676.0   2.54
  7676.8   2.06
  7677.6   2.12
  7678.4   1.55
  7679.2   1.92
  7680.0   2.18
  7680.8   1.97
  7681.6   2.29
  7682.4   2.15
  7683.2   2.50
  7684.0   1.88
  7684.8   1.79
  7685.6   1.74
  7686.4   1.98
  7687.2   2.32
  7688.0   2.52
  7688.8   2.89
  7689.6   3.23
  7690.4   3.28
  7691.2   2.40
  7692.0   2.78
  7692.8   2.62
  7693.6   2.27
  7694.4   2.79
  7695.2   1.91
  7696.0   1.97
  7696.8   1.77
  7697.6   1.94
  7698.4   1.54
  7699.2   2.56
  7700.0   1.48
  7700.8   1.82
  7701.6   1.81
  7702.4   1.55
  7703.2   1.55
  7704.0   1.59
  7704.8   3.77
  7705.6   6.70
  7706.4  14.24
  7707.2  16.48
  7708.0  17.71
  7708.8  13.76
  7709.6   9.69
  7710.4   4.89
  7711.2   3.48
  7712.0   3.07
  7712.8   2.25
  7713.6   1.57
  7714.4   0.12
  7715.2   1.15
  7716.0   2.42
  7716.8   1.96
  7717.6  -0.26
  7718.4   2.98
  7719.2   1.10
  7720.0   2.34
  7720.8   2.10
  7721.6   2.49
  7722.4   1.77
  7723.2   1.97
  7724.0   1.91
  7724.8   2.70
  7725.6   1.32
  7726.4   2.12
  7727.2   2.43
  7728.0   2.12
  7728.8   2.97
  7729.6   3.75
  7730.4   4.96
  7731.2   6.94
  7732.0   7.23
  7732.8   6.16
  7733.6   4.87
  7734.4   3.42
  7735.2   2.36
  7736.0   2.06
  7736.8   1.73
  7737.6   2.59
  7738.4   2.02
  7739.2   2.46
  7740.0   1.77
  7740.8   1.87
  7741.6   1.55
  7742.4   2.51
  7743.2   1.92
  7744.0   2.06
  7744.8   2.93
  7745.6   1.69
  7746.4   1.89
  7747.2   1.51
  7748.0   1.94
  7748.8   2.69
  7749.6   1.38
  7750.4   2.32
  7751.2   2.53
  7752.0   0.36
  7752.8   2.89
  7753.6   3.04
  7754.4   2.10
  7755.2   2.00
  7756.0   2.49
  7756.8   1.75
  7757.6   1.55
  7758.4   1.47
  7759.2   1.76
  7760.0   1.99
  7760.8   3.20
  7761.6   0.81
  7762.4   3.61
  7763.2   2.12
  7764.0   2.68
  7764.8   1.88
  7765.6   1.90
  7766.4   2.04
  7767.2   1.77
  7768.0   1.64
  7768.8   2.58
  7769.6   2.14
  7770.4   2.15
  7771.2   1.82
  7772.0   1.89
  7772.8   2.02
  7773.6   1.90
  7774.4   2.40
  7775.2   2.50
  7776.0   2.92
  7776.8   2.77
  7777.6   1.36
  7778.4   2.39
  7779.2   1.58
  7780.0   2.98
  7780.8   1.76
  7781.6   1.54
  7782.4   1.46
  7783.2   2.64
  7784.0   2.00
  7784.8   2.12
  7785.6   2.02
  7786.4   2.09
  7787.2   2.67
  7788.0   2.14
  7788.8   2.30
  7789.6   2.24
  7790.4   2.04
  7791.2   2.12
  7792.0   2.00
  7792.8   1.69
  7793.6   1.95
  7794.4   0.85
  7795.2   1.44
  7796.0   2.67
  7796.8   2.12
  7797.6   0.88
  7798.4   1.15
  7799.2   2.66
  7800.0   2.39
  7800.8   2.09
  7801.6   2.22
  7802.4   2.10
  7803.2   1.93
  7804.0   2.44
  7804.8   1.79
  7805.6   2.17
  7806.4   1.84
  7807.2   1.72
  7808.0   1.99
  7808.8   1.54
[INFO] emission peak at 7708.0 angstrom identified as H-alpha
